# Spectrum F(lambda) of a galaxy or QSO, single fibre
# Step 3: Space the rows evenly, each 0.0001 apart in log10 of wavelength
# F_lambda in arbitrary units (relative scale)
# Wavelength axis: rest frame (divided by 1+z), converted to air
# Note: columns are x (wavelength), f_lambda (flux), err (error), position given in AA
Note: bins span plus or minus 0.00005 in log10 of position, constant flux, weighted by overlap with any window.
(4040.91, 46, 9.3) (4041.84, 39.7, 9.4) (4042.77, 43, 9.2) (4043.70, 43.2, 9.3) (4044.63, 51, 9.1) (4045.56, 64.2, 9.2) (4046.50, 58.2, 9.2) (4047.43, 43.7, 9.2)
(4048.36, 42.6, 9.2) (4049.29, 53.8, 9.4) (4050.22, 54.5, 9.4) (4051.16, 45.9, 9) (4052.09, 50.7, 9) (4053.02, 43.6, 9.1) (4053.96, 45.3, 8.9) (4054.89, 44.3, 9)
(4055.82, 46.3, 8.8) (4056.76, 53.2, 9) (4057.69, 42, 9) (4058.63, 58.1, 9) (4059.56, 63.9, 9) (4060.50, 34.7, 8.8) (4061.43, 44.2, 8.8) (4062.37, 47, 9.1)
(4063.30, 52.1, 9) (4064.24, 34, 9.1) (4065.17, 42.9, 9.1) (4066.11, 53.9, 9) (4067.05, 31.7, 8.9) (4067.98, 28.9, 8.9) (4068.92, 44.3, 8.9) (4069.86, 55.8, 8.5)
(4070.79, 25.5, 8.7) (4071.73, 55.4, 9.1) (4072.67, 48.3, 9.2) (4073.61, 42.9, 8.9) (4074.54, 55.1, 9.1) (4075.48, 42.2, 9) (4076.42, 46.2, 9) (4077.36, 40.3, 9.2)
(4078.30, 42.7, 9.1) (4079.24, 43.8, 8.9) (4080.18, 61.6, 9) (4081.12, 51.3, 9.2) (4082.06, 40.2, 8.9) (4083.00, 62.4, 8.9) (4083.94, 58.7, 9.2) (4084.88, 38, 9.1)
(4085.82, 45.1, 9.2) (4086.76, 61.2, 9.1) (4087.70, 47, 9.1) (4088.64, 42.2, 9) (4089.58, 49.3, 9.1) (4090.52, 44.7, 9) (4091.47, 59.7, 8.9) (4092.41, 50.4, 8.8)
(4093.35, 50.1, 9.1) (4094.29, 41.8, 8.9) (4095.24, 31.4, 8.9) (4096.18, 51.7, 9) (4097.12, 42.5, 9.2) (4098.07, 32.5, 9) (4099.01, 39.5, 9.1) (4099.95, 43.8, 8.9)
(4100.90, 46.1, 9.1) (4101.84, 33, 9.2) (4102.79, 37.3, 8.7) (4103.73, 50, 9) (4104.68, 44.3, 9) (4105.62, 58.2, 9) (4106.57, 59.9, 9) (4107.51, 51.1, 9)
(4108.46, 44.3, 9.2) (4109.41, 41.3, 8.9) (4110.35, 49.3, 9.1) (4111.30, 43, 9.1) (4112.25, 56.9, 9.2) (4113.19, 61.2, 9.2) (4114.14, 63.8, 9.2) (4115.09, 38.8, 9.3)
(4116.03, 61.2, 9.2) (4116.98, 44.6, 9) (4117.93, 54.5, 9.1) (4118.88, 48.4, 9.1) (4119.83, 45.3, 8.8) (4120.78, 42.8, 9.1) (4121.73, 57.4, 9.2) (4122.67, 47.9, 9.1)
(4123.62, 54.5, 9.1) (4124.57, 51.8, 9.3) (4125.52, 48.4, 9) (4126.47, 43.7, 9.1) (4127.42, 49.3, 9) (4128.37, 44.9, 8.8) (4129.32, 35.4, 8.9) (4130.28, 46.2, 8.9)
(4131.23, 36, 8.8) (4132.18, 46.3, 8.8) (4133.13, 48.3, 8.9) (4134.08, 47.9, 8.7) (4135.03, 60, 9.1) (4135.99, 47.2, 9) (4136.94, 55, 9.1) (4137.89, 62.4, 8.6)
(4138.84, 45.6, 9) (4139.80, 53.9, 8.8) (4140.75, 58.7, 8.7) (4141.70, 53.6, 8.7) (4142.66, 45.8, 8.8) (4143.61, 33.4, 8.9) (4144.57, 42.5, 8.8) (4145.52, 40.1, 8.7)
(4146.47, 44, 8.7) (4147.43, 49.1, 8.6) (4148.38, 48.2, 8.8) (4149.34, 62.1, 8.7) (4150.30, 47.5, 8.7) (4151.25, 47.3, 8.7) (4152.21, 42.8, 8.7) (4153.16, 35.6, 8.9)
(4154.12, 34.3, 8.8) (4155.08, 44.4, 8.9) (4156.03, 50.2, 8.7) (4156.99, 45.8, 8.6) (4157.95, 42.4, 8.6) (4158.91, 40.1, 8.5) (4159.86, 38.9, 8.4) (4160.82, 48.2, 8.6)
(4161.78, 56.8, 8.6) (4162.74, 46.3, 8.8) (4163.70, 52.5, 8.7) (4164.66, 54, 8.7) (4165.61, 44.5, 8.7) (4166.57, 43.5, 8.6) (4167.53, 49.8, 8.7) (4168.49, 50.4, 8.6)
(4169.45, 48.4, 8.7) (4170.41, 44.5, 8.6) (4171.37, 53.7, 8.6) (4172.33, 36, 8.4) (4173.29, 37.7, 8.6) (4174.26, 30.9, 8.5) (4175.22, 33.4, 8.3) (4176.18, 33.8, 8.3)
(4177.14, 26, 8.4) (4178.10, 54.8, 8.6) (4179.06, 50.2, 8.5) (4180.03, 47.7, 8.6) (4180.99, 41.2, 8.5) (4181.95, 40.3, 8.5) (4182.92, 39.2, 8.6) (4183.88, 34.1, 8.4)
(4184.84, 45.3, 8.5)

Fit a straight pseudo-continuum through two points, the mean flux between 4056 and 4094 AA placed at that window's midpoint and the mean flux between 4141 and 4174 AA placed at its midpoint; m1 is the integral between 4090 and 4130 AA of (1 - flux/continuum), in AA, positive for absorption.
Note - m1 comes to -0.8 AA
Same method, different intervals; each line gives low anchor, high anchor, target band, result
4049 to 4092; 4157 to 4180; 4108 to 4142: -3.05 AA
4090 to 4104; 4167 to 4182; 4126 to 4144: -2.15 AA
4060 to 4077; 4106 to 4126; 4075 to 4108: 0.13 AA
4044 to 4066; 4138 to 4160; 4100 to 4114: -0.43 AA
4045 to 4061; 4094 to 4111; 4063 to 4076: 1.14 AA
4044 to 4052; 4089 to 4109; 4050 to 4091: 1.76 AA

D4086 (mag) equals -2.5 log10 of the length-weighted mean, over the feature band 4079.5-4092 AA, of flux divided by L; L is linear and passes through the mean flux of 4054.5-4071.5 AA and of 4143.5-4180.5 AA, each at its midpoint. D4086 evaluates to -0.14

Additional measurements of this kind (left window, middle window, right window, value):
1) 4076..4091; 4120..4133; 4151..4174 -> 0.003 mag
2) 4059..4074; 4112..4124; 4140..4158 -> -0.152 mag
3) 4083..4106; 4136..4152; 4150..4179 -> -0.107 mag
